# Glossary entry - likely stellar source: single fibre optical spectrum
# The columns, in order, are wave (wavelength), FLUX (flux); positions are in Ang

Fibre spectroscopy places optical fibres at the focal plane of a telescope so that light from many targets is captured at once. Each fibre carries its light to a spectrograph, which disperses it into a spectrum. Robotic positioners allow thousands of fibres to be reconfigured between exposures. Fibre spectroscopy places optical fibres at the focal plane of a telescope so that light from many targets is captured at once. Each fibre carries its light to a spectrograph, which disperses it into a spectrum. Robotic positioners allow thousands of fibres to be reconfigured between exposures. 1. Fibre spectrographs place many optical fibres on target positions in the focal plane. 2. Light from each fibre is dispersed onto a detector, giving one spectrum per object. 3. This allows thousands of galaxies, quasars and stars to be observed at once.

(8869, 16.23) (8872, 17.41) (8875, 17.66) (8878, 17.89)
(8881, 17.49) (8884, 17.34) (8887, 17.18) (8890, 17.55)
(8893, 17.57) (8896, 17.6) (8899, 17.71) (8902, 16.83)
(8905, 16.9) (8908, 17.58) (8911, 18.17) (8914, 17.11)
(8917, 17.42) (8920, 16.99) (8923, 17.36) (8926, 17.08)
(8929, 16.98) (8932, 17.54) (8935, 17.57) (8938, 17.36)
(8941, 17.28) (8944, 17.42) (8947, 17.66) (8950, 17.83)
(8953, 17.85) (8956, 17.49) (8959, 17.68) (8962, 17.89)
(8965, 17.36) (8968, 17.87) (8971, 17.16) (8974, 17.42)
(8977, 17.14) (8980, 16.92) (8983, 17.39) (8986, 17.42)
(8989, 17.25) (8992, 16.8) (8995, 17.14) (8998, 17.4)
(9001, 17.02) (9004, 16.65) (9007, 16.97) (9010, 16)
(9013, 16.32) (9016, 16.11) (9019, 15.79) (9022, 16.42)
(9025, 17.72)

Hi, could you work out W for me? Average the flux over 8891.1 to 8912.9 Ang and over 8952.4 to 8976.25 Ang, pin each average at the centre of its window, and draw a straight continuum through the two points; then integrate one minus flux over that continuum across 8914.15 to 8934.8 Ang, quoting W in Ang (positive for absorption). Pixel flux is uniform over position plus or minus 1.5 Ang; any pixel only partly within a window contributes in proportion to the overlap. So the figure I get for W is 0.31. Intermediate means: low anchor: 17.5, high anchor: 17.6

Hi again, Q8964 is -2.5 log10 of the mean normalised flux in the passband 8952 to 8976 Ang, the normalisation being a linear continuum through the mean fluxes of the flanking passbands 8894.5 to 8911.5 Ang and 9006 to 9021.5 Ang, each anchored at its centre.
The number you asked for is -0.05 mag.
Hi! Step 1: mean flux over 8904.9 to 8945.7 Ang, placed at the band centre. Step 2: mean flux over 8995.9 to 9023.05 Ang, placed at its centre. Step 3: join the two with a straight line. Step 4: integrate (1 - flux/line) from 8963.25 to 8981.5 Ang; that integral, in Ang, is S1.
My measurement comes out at -0.5 Ang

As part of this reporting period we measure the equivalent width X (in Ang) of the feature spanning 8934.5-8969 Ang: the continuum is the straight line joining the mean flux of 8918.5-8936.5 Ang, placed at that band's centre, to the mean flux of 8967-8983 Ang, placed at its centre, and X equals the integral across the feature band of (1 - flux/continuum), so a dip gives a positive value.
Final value -0.7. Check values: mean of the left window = 17.3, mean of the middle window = 17.6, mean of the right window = 17.3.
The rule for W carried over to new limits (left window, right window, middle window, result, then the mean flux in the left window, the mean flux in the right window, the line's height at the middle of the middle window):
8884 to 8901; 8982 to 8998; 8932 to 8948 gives -0.10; 17.5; 17.2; 17.4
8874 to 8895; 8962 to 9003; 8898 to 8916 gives 0.09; 17.5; 17.3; 17.5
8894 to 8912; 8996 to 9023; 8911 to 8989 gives -1.73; 17.4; 16.5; 17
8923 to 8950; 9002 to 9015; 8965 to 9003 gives -1.01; 17.4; 16.5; 16.8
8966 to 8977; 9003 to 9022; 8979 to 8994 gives -0.13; 17.4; 16.3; 17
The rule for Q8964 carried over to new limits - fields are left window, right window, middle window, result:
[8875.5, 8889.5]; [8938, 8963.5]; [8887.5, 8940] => 0.01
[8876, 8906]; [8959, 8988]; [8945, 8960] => -0.02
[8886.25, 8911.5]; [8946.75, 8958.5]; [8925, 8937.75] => 0.02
